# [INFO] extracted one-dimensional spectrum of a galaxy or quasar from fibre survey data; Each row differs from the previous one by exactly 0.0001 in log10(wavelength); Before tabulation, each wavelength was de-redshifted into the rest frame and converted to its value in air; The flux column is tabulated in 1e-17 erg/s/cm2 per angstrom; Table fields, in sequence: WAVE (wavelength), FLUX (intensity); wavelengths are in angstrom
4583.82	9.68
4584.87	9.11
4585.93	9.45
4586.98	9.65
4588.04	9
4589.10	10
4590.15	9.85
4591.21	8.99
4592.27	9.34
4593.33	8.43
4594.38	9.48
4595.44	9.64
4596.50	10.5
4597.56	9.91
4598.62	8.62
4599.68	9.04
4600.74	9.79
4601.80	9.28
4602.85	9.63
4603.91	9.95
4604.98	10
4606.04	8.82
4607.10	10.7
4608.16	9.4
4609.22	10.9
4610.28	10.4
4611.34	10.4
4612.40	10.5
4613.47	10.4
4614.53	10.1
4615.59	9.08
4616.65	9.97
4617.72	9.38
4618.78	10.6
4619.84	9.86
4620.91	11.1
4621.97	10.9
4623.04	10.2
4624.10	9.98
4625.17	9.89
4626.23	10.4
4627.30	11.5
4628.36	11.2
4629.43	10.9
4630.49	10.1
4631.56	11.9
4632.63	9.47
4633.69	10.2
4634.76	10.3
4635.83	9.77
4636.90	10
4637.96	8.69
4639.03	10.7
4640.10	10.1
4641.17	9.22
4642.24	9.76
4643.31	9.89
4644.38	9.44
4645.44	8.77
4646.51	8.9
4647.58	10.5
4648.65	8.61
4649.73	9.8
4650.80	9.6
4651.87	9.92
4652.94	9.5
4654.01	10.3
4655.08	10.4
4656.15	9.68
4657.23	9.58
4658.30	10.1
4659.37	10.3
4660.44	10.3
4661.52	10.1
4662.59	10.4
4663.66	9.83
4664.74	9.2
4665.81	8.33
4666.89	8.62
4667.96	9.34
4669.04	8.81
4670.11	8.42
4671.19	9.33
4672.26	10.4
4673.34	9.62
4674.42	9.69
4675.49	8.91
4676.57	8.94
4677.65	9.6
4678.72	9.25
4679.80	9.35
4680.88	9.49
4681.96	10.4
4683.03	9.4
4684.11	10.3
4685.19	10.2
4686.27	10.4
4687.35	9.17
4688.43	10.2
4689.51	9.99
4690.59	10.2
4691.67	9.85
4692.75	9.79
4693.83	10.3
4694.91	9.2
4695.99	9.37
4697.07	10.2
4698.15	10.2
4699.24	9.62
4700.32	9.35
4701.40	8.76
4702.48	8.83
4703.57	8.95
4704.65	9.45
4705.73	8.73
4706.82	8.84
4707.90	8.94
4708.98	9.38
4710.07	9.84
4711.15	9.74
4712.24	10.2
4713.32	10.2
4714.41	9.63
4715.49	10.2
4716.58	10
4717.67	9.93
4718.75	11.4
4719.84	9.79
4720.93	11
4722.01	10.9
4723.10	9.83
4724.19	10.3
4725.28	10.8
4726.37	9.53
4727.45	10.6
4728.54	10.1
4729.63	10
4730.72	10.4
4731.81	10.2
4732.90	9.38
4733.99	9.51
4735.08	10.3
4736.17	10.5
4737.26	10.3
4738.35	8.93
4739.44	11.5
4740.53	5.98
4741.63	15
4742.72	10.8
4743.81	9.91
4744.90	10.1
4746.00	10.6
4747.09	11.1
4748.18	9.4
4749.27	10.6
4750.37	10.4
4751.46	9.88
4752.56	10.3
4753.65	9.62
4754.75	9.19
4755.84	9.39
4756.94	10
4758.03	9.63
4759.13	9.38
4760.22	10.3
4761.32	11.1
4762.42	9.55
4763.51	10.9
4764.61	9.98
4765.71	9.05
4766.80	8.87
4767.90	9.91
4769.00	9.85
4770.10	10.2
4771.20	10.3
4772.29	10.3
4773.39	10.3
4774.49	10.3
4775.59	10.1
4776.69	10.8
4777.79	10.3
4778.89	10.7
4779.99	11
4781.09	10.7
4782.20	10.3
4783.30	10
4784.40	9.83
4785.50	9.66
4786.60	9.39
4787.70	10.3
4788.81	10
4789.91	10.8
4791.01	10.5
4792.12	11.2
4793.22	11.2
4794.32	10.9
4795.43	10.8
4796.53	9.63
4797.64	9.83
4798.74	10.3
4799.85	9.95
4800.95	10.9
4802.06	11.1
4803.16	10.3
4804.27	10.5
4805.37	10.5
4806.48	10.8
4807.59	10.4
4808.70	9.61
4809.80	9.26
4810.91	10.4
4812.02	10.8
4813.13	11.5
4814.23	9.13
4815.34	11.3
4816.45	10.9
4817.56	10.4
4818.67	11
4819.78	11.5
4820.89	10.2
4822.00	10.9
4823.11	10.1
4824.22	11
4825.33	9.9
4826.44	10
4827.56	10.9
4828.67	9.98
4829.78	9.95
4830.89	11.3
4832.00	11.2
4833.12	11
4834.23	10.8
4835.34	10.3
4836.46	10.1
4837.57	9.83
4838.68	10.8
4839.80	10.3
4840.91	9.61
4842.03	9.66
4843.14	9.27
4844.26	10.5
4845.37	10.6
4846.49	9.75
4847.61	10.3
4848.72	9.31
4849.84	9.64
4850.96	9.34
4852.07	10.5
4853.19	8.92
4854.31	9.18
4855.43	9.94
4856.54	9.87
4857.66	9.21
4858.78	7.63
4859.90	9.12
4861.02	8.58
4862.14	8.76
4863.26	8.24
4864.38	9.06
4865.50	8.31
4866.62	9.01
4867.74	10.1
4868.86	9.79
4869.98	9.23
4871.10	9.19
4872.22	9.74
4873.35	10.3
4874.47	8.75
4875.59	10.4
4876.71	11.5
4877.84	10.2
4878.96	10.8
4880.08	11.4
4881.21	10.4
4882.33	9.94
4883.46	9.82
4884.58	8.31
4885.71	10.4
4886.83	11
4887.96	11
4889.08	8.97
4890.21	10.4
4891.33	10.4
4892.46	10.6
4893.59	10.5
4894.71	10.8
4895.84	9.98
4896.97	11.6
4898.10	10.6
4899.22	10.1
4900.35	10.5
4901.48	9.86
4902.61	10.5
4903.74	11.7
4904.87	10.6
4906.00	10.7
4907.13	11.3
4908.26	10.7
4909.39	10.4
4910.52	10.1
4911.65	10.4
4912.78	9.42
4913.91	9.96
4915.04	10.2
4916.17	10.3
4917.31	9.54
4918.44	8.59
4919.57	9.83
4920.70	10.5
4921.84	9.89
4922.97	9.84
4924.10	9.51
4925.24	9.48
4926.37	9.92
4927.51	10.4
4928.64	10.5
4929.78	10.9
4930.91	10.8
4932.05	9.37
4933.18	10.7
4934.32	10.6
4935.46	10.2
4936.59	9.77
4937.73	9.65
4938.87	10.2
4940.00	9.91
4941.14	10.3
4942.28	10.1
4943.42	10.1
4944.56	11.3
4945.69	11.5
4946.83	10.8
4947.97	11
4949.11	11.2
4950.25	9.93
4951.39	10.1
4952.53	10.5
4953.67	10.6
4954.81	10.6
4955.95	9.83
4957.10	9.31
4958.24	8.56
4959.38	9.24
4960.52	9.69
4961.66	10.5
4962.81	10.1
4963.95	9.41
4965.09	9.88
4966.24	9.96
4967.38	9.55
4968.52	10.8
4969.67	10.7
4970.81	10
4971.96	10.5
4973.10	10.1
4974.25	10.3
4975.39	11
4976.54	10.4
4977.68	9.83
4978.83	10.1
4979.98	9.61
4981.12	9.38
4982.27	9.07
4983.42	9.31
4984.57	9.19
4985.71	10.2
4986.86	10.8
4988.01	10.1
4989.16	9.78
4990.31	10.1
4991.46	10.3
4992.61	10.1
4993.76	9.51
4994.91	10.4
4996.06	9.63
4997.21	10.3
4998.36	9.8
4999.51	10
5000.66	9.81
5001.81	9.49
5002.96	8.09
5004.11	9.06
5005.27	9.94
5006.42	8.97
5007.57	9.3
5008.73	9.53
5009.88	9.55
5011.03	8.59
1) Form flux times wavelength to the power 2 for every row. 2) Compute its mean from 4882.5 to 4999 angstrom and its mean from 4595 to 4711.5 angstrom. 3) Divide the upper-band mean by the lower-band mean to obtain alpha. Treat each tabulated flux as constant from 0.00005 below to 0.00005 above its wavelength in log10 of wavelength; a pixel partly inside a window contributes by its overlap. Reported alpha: 1.17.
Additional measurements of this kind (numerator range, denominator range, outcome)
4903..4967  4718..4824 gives 1.06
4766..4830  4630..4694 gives 1.13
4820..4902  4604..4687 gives 1.11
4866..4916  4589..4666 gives 1.16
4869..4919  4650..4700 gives 1.16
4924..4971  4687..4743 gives 1.13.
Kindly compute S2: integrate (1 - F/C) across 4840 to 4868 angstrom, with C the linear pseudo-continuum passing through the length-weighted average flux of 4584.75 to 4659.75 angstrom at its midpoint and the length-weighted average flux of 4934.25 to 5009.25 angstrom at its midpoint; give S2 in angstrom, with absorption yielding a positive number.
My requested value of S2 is 1.6 angstrom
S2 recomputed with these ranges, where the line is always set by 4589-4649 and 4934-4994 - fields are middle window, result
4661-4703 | 1.6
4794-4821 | -1.2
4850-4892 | 1.6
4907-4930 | 0.1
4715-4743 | -0.8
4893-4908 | -0.9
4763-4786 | -0.4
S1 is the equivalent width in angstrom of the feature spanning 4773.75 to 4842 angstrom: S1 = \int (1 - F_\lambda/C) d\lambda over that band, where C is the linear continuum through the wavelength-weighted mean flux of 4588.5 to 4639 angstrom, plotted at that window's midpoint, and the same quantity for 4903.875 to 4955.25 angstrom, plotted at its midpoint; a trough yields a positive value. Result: -1.8 angstrom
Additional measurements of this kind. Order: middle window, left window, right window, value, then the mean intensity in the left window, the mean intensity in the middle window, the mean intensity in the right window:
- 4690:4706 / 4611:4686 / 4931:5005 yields 0.57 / 9.86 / 9.54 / 10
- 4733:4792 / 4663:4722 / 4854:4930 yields -2.39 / 9.63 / 10.1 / 9.98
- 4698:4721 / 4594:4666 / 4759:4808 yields 1.10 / 9.95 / 9.64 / 10.3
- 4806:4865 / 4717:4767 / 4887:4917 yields 1.57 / 10.1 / 10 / 10.4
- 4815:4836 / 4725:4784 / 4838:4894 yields -1.59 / 10.1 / 10.7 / 9.77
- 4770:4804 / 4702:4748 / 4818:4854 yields -0.77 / 10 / 10.4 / 10.3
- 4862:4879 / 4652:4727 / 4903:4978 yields 0.85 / 9.73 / 9.57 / 10.2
